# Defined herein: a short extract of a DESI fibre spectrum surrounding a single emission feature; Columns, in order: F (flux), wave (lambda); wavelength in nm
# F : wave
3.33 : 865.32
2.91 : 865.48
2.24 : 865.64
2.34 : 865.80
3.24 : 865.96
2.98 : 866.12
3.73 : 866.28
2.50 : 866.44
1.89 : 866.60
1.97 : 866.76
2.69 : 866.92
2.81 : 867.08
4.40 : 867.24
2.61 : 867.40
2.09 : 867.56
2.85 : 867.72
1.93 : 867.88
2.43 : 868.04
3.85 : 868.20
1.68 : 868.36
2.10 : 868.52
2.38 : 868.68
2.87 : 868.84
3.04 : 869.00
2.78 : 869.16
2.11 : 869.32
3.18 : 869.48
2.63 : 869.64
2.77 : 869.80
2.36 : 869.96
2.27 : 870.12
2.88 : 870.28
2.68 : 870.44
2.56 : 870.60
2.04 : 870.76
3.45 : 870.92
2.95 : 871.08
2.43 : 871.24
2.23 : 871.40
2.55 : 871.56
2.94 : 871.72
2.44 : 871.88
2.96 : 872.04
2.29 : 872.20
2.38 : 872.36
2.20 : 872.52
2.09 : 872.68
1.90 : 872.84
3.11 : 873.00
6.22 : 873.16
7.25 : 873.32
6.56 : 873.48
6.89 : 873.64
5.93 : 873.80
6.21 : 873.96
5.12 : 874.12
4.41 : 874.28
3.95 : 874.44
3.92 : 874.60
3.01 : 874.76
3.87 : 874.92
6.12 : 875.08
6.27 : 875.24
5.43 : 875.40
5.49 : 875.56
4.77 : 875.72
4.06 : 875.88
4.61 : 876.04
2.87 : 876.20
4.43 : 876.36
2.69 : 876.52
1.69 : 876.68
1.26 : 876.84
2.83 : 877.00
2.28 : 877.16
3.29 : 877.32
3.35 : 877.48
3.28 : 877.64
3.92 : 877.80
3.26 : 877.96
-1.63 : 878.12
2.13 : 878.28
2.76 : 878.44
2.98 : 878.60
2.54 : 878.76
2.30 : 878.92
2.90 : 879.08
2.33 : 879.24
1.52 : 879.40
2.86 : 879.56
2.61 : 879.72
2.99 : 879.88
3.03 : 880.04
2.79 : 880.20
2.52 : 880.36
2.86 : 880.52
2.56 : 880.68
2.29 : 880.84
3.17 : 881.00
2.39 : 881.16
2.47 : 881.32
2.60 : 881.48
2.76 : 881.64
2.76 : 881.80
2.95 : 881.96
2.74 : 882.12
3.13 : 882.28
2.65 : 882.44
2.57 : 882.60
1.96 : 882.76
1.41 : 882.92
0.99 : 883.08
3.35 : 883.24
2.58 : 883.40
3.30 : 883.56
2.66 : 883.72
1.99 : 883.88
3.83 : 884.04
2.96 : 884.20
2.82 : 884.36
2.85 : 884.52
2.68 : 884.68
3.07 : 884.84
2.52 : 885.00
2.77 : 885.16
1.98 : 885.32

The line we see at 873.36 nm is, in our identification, [S II] 6716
